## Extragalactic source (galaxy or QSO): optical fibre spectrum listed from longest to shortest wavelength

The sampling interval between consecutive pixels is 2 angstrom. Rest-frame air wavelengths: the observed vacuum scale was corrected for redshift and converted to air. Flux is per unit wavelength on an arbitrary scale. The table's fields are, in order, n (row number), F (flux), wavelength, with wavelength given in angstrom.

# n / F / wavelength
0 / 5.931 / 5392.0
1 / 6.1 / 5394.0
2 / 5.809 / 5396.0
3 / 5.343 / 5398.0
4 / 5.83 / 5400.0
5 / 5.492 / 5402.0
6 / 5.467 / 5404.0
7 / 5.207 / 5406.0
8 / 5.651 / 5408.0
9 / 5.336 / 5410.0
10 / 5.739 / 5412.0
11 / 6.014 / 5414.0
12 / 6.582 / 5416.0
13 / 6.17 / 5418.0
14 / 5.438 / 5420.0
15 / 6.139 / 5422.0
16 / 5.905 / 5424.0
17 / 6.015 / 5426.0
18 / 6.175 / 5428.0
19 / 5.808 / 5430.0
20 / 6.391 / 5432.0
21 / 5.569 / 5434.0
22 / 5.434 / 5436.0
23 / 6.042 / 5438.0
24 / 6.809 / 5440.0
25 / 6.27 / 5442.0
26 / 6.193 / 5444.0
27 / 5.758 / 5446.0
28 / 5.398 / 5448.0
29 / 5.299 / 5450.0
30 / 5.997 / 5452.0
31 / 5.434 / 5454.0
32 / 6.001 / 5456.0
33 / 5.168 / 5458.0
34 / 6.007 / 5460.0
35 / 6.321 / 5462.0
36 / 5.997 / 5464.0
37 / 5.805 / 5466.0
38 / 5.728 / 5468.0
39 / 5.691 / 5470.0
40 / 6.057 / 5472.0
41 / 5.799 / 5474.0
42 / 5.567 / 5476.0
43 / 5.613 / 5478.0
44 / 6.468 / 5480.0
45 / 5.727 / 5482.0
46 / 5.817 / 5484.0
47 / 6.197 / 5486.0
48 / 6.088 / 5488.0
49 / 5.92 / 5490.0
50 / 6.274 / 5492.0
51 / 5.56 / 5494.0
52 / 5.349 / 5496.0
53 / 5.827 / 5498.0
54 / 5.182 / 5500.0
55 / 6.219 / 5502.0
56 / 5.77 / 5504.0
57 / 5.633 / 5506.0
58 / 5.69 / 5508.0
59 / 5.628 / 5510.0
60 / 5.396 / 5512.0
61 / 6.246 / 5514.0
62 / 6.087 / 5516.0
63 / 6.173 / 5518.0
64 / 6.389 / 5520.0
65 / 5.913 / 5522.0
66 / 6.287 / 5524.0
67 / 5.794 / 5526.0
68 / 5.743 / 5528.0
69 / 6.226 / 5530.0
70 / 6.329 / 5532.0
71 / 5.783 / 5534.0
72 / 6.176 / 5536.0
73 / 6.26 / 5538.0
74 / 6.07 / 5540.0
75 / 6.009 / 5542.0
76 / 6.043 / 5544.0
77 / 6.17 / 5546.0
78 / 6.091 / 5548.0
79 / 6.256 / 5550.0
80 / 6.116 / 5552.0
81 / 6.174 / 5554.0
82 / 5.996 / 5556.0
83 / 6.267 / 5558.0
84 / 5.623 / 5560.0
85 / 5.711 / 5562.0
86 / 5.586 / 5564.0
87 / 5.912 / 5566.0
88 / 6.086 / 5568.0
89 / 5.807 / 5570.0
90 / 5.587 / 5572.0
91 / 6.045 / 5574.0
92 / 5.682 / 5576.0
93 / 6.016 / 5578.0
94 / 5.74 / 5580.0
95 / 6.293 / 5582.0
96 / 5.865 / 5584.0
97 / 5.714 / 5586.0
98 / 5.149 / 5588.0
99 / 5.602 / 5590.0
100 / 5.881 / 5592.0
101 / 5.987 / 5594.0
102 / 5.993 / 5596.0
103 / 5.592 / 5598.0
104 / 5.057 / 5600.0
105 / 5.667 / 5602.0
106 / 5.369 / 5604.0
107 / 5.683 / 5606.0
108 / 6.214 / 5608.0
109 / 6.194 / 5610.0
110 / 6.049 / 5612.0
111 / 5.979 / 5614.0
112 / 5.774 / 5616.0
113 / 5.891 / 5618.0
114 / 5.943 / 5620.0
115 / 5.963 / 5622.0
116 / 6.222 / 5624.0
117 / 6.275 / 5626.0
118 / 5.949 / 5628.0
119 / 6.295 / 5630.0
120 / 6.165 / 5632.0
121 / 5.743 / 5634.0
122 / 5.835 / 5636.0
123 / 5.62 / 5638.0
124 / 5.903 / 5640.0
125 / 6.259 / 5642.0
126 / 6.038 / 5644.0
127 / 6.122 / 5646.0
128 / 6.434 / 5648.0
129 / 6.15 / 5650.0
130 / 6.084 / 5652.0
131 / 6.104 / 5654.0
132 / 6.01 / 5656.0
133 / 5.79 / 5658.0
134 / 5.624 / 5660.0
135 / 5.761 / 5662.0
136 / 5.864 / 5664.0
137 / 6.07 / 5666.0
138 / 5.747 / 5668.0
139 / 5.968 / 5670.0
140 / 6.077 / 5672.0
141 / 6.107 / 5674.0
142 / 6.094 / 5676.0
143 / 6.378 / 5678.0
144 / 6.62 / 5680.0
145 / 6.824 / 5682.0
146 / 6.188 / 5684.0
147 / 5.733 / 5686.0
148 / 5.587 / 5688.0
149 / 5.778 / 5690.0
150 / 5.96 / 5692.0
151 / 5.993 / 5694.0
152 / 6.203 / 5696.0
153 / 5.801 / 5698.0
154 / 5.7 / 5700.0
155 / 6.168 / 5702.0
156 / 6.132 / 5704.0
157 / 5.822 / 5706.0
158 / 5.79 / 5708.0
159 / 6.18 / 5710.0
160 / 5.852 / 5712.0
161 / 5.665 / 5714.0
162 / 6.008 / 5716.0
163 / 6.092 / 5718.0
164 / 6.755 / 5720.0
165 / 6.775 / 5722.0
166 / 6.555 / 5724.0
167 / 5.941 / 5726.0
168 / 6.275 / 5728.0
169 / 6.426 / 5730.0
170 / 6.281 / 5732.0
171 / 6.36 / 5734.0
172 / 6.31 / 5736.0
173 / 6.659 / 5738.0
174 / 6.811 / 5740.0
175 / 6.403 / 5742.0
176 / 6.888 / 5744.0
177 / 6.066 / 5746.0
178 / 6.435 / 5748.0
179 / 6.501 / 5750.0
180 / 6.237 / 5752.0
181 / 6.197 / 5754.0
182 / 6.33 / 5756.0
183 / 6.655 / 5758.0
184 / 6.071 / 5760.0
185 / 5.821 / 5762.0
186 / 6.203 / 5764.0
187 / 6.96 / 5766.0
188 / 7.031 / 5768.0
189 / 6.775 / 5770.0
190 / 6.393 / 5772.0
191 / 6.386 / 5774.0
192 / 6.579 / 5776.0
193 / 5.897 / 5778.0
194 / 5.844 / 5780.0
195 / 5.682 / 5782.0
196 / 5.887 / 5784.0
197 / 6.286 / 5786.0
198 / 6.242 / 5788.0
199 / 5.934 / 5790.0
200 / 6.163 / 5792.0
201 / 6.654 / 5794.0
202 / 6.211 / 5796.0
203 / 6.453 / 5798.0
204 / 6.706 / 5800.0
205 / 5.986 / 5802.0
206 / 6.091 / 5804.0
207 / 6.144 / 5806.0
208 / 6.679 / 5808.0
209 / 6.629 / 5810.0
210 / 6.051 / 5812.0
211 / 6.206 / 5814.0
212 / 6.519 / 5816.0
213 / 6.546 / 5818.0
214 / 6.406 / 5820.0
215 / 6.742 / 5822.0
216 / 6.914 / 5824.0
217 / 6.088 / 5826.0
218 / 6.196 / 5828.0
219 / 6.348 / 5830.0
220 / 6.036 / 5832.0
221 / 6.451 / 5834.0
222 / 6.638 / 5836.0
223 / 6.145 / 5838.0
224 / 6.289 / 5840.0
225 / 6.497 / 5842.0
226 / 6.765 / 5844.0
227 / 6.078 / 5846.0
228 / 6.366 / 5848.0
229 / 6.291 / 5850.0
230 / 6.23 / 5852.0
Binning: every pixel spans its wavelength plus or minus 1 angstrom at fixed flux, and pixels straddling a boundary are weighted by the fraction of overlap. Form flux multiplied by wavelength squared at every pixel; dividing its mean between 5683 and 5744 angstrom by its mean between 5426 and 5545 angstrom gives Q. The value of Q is 1.13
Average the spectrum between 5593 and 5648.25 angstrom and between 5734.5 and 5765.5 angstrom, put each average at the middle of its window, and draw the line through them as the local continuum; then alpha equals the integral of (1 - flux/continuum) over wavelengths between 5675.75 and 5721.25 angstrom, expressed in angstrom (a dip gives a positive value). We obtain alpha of 1.03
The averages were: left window 5.93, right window 6.38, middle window 6.06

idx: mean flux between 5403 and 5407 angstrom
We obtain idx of 5.34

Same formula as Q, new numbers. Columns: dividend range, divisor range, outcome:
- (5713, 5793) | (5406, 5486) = 1.20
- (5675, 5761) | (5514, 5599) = 1.11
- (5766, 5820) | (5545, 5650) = 1.14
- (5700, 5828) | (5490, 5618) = 1.15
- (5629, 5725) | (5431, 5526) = 1.11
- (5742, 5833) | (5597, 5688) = 1.11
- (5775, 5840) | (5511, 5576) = 1.15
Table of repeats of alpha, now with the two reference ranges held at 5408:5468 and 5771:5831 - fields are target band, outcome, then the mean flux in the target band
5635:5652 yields 0.21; 6.05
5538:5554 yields -0.28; 6.12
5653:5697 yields 0.97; 6.02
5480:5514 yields 0.91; 5.8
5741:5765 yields -0.29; 6.32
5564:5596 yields 1.22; 5.82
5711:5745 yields -0.77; 6.36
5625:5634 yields -0.02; 6.12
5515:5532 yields -0.29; 6.09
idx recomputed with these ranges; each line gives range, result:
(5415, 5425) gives 6.05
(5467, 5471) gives 5.71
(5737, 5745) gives 6.69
